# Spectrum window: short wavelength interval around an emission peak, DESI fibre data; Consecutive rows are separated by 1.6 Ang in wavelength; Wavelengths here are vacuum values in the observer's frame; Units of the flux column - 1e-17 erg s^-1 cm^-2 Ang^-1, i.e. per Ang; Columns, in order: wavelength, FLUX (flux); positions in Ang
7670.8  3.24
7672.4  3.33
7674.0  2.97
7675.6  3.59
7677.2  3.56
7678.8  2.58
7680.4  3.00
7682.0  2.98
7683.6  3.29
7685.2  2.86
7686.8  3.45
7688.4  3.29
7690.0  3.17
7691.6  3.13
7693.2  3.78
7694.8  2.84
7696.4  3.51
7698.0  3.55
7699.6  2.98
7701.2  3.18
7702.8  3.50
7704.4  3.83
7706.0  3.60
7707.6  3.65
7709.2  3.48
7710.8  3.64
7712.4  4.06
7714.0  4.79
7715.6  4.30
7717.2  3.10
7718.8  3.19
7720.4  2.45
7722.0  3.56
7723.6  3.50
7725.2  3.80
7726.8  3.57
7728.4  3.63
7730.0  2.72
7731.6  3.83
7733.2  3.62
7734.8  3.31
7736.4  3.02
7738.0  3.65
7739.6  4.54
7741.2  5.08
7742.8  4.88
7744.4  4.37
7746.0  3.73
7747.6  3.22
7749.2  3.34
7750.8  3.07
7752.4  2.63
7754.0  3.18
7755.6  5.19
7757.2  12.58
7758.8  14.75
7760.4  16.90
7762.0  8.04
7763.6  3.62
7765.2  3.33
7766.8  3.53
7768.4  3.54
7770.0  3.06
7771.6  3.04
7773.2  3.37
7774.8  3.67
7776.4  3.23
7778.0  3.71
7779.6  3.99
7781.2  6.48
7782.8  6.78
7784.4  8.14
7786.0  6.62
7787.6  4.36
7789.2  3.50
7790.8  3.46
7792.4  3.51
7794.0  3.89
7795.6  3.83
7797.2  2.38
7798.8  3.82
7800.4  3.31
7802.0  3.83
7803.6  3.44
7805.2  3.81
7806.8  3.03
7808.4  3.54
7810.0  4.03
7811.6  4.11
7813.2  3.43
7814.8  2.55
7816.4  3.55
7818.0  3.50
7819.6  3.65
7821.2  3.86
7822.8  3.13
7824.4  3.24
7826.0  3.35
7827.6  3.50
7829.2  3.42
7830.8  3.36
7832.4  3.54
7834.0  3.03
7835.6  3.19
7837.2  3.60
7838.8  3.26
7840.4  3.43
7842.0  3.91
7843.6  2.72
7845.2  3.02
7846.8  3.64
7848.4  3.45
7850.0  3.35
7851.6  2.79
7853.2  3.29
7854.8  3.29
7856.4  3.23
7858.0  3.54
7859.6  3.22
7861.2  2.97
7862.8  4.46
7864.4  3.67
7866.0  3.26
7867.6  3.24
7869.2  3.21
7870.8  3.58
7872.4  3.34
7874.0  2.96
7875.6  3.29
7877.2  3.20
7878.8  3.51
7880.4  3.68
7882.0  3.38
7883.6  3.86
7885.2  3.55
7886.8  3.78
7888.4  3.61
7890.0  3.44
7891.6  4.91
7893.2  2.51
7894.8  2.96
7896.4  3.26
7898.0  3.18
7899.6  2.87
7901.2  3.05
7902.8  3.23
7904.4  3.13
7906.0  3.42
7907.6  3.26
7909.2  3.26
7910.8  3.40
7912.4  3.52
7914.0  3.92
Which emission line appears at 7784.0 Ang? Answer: [N II]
